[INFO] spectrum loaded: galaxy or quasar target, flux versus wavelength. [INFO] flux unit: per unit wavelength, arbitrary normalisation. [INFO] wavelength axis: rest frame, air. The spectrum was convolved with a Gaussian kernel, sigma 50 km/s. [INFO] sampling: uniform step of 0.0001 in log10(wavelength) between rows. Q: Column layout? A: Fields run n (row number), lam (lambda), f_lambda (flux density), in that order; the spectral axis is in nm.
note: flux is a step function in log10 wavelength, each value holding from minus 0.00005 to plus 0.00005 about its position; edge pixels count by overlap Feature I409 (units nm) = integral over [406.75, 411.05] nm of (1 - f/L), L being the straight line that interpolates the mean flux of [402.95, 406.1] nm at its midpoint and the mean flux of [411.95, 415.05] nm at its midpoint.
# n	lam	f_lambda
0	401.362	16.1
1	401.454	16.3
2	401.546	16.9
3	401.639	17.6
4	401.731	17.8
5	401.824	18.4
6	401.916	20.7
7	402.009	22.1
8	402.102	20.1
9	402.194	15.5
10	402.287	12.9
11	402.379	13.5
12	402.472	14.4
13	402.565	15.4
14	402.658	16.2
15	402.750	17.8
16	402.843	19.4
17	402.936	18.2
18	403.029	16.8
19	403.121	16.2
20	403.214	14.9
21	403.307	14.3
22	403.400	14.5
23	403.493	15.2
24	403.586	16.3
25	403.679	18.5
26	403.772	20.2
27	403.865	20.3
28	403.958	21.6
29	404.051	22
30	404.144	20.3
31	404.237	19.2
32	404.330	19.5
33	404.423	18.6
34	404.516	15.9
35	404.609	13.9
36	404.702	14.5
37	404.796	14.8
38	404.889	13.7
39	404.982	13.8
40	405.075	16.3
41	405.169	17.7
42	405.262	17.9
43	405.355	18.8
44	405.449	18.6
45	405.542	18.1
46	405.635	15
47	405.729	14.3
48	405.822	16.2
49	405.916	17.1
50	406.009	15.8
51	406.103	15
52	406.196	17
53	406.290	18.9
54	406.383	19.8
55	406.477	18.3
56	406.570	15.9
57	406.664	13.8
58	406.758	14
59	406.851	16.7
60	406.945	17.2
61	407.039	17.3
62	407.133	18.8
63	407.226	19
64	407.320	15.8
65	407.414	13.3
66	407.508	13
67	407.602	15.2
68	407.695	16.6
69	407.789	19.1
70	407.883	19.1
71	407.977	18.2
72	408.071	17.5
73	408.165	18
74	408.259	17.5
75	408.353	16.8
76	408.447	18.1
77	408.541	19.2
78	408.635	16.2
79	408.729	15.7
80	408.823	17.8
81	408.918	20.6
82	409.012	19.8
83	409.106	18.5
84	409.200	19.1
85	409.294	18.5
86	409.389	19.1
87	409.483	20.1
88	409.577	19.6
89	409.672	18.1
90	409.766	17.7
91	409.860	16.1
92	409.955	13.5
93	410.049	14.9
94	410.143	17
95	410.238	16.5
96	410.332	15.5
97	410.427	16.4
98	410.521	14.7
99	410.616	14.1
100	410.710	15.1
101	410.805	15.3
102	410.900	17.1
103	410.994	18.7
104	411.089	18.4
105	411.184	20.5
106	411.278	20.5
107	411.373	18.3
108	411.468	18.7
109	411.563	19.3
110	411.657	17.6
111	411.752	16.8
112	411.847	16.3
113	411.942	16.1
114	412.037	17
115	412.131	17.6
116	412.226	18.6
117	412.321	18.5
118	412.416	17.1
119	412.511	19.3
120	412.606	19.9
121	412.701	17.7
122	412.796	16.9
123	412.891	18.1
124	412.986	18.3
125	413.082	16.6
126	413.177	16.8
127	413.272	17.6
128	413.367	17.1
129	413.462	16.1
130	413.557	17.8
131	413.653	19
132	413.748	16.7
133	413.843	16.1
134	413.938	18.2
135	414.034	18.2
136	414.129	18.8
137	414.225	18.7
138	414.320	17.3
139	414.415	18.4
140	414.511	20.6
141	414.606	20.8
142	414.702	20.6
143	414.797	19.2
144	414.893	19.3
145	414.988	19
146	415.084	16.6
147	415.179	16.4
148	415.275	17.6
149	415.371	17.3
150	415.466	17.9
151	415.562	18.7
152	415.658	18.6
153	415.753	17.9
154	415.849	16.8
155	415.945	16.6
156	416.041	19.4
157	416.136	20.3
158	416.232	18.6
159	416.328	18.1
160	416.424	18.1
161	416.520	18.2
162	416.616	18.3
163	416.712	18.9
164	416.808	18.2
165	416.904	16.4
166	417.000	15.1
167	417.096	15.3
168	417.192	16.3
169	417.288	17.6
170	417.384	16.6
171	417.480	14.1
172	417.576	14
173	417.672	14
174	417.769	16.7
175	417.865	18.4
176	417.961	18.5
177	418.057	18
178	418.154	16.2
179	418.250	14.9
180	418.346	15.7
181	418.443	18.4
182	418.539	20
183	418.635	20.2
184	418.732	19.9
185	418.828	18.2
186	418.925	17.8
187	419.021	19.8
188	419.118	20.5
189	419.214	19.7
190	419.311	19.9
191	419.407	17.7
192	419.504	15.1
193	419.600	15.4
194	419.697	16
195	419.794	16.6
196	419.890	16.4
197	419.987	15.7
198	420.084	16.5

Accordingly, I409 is 0.10 nm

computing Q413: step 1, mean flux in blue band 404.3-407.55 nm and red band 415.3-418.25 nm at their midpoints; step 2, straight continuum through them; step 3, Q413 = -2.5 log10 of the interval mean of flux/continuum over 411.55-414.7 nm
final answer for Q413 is -0.06 mag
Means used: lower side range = 16.4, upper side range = 17.3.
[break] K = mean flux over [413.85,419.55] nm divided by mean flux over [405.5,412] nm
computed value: 1.0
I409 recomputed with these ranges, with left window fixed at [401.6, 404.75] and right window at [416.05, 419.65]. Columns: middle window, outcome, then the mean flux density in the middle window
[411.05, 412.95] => -0.070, 18.2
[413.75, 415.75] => -0.094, 18.4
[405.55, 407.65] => 0.142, 16.3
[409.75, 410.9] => 0.126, 15.6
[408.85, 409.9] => -0.081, 18.8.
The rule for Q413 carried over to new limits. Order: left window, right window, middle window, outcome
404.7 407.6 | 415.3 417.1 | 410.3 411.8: -0.01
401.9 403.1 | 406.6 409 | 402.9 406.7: 0.00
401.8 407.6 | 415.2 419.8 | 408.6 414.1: -0.02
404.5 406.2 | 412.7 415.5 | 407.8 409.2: -0.09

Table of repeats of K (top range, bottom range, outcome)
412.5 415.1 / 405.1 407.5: 1.09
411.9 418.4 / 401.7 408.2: 1.04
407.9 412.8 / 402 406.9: 1.05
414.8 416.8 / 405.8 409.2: 1.06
